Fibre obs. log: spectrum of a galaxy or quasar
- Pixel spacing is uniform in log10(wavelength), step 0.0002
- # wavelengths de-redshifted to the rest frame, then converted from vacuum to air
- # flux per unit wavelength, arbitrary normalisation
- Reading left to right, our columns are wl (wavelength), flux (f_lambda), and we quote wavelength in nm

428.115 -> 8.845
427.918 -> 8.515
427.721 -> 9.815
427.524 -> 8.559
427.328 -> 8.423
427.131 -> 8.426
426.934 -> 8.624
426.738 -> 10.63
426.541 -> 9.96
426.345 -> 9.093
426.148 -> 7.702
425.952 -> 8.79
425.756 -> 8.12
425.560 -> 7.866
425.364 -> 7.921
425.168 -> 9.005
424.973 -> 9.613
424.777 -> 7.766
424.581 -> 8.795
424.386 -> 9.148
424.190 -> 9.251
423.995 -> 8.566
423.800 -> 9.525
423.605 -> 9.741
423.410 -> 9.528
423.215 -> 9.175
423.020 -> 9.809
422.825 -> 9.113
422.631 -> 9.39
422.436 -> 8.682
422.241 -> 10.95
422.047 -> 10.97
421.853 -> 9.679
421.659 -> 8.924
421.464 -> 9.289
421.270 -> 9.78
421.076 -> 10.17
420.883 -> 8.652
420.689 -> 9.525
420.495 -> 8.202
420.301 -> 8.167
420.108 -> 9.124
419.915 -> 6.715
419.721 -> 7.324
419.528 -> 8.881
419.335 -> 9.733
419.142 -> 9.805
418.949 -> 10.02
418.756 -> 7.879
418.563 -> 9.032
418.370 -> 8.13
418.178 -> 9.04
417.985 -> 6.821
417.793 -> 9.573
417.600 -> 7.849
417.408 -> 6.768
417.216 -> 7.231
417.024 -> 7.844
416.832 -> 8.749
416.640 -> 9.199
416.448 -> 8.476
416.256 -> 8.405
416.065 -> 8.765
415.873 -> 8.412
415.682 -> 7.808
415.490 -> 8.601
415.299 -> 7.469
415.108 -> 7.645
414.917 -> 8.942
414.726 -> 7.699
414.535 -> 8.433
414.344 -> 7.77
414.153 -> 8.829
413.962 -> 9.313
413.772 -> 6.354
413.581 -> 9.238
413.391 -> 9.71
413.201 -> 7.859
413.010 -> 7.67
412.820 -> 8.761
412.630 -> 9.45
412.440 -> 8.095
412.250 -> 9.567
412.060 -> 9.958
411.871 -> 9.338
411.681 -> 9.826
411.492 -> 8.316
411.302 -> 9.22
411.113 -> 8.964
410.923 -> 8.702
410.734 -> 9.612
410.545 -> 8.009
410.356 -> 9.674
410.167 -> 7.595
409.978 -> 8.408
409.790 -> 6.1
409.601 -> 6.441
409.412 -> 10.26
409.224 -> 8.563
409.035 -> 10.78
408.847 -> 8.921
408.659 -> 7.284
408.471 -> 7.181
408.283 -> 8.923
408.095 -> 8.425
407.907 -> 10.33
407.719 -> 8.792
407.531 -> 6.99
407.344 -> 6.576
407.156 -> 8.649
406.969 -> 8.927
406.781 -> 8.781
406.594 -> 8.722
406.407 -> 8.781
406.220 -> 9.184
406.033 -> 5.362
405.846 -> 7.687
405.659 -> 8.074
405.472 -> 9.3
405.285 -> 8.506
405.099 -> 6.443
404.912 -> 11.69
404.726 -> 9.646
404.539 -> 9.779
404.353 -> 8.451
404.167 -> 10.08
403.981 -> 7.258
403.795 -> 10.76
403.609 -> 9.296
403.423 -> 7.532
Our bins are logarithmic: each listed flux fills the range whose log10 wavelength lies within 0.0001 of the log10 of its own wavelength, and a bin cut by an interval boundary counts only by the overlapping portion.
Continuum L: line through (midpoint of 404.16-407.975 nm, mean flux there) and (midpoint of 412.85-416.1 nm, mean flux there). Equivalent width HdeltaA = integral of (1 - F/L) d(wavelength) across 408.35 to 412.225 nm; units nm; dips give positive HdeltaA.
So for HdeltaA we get -0.12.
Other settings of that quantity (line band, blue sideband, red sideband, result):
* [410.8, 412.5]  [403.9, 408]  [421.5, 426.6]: -0.08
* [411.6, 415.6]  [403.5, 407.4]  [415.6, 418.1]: -0.14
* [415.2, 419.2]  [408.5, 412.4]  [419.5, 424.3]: 0.28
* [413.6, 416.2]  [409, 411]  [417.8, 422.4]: 0.16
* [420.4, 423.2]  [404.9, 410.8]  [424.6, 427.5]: -0.28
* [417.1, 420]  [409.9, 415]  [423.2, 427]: 0.16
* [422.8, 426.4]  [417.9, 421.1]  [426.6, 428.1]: 0.01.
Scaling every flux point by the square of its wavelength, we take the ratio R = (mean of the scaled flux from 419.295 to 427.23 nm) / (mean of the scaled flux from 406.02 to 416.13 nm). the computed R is 1.13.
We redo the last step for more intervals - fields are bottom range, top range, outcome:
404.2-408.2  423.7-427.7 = 1.13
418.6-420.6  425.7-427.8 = 1.07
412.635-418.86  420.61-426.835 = 1.16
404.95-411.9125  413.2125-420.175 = 1.03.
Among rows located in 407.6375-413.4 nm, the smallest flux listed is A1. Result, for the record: 6.1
